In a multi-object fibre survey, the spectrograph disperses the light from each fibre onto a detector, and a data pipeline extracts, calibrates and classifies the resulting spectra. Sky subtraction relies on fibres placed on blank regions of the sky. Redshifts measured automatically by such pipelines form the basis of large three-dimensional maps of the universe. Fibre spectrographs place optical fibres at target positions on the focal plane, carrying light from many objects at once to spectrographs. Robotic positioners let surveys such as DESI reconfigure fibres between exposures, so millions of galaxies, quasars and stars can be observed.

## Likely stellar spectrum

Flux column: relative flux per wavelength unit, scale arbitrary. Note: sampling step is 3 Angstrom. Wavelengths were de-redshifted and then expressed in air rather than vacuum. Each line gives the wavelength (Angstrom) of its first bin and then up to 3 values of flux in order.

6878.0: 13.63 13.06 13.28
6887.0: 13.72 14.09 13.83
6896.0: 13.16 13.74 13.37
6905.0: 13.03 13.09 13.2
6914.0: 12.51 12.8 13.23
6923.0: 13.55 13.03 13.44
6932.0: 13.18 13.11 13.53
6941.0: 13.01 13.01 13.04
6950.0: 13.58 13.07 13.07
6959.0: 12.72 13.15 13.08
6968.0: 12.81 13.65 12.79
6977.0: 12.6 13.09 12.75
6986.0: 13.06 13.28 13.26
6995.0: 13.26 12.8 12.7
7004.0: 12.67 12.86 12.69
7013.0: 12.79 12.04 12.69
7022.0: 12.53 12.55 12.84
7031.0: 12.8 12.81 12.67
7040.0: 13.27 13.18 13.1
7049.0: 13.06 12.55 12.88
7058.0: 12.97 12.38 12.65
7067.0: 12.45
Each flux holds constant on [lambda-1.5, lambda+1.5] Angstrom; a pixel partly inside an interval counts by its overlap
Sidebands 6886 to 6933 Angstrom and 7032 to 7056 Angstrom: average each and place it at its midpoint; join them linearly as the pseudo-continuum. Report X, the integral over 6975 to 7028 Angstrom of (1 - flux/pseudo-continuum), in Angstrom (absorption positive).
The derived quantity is 1.0 Angstrom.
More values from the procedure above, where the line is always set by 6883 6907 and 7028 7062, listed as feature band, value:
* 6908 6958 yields 0.8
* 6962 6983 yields 0.3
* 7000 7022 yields 0.7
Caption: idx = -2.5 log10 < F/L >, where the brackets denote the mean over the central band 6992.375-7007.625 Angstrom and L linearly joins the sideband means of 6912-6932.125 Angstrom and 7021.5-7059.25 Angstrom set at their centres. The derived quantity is 0.01 mag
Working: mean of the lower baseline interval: 13.1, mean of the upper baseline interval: 12.9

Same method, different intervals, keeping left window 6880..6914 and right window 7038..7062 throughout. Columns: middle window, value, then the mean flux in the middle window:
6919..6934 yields 0.00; 13.3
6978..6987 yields 0.02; 12.9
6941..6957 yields 0.01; 13.1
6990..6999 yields 0.00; 13.1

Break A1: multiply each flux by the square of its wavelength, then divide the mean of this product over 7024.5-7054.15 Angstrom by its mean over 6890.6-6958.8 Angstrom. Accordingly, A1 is 1.0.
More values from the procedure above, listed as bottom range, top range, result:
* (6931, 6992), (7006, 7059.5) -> 1.00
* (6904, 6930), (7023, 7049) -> 1.02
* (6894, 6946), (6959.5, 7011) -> 1.00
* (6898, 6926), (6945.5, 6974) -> 1.01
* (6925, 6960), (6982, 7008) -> 1.00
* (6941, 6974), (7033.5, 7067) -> 1.01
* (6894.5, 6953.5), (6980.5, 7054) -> 1.00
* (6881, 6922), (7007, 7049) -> 1.00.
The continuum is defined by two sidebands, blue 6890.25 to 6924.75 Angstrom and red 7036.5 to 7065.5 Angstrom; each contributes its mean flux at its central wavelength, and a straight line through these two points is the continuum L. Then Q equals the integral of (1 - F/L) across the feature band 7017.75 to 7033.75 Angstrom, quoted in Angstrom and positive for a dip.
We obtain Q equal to 0.31 Angstrom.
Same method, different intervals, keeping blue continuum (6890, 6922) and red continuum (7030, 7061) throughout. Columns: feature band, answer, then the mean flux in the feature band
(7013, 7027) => 0.5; 12.5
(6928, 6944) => -0.1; 13.2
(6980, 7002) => 0.0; 13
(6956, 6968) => 0.1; 13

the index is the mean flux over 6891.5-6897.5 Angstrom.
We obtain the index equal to 13.5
